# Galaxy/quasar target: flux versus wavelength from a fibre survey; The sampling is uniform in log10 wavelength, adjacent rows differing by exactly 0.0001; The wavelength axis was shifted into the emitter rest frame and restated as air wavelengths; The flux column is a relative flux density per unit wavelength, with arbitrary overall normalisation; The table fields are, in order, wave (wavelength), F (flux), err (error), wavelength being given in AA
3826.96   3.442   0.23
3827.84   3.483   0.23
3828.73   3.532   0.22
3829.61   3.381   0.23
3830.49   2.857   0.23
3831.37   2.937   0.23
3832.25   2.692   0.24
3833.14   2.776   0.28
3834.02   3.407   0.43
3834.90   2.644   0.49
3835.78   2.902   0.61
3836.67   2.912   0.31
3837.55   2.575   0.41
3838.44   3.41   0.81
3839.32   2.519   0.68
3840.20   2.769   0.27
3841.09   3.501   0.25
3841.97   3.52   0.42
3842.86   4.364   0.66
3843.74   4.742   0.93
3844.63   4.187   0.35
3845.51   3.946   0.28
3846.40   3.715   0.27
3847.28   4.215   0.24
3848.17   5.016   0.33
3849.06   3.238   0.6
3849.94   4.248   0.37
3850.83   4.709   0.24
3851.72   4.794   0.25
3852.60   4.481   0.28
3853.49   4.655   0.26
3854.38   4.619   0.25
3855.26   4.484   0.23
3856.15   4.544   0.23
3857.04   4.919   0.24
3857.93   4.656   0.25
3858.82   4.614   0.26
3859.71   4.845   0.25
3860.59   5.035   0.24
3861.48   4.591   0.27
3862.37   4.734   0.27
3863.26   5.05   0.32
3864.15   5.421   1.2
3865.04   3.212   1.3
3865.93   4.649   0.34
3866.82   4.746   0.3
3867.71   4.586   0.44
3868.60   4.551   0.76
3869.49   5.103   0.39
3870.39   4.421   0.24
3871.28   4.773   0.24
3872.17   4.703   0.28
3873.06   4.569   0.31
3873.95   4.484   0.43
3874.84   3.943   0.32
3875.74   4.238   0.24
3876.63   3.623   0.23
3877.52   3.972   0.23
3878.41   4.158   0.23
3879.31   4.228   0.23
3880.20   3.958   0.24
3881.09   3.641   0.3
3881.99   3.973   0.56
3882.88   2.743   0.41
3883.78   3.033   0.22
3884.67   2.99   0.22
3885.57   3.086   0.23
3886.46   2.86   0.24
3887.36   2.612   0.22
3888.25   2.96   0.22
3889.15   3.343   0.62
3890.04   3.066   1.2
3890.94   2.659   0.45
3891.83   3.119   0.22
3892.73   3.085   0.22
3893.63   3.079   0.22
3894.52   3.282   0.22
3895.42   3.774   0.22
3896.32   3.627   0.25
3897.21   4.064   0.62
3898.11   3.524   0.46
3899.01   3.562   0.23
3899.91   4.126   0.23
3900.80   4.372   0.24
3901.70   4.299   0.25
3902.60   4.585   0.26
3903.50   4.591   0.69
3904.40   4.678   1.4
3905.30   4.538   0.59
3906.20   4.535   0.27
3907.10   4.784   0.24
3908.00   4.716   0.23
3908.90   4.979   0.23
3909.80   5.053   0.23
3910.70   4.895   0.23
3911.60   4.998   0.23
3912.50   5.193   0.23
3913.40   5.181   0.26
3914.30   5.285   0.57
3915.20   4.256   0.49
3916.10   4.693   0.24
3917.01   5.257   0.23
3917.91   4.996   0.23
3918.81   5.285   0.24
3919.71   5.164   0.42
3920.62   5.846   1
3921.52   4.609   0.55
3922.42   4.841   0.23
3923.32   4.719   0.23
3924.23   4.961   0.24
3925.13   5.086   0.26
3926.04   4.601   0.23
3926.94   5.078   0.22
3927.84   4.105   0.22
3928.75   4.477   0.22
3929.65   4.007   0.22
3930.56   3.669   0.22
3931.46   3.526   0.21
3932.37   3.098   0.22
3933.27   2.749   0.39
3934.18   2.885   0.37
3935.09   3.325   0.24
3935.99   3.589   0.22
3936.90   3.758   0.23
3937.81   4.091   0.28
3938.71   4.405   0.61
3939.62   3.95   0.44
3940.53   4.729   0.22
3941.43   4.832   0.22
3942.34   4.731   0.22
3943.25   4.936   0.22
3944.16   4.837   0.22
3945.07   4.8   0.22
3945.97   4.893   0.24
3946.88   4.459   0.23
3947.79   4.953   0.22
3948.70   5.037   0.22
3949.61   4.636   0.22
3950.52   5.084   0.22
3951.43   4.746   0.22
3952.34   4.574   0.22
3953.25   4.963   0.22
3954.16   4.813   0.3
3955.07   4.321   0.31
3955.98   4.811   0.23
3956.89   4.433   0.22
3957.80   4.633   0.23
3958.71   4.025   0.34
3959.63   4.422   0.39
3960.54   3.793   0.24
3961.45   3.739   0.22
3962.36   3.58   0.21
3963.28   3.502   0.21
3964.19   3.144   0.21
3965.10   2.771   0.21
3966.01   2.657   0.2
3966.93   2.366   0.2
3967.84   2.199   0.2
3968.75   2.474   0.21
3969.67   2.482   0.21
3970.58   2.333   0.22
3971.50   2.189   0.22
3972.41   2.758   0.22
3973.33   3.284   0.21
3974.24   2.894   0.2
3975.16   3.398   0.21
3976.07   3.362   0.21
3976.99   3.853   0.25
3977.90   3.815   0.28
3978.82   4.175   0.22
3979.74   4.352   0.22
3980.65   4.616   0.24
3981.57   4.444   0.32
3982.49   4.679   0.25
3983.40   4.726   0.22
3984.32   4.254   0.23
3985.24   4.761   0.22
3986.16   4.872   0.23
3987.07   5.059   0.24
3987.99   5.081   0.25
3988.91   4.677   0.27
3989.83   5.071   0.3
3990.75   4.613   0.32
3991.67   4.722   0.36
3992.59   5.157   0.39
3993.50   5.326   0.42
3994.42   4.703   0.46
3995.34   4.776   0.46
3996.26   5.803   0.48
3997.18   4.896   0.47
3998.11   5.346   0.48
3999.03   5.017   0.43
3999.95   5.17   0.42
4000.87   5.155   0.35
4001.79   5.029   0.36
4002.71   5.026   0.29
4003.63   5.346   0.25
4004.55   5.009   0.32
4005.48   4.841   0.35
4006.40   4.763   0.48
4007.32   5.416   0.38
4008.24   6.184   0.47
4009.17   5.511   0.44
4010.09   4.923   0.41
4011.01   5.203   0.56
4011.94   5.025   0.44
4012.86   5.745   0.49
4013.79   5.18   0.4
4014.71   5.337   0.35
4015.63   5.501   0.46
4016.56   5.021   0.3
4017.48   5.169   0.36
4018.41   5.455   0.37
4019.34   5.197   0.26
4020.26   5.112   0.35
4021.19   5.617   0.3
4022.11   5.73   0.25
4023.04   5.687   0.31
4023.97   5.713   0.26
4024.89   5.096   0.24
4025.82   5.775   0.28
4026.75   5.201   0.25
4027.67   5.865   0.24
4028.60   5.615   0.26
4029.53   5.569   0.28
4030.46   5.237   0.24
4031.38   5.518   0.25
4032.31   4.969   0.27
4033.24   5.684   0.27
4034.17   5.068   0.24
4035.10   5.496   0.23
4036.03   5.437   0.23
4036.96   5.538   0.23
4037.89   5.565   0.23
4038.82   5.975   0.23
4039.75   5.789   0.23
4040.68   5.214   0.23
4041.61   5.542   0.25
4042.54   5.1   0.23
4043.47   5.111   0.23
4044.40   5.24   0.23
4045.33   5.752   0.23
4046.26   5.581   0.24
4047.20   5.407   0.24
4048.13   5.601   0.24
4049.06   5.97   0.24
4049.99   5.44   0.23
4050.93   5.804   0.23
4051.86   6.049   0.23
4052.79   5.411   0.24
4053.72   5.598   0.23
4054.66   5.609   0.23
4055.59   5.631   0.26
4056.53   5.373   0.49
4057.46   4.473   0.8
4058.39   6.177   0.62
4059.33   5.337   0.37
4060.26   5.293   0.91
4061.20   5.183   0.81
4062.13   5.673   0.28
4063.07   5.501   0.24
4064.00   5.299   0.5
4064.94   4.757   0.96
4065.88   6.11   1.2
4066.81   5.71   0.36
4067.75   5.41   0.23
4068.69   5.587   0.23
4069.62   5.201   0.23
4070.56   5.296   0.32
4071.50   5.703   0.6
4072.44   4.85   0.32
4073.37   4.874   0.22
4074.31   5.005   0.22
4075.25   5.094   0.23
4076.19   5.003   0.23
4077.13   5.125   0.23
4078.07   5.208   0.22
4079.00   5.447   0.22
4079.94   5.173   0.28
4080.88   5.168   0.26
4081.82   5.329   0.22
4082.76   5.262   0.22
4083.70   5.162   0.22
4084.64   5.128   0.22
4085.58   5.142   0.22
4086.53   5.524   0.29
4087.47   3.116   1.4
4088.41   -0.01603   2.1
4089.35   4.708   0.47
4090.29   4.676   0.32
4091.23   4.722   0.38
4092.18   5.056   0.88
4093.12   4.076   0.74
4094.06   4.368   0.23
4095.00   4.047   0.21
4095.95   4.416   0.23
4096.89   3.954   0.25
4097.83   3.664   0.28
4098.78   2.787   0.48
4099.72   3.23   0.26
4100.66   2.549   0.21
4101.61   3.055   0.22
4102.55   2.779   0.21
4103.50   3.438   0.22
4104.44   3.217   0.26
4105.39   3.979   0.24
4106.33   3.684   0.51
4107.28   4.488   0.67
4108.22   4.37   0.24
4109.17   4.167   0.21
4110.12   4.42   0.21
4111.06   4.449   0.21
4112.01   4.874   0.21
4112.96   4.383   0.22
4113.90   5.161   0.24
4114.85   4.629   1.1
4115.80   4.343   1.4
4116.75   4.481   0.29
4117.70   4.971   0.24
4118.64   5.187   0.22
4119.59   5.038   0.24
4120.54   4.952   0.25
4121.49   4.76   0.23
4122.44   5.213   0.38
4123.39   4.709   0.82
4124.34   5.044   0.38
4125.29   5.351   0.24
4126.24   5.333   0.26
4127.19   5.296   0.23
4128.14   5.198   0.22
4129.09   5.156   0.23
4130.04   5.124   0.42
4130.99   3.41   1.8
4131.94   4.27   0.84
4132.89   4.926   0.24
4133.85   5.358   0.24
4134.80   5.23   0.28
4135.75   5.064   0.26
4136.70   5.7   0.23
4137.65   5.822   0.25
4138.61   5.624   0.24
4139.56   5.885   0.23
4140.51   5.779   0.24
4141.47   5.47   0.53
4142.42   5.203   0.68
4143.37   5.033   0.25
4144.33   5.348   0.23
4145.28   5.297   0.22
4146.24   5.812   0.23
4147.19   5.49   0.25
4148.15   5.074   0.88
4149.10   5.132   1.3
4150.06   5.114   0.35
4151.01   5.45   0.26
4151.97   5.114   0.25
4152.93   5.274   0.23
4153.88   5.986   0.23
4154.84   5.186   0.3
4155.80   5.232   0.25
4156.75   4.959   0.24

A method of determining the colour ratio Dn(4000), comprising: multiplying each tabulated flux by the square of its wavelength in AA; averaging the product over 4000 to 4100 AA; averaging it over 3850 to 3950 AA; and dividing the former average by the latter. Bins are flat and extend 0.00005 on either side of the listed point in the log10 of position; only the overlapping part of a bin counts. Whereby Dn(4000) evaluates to 1.30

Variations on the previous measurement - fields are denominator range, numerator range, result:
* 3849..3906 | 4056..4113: 1.25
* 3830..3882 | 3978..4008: 1.29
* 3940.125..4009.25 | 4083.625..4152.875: 1.14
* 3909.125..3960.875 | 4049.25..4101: 1.16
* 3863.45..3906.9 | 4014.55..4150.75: 1.42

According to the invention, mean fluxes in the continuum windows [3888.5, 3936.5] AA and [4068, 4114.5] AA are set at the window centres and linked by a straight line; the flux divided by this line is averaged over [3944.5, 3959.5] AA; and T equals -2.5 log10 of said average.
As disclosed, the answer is -0.10 mag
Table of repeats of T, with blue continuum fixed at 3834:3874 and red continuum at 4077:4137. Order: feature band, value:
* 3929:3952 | 0.02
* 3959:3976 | 0.40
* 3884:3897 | 0.34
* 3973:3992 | 0.01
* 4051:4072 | -0.23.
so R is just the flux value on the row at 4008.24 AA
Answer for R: 6.184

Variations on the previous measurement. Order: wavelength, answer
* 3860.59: 5.035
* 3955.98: 4.811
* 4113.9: 5.161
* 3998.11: 5.346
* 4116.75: 4.481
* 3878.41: 4.158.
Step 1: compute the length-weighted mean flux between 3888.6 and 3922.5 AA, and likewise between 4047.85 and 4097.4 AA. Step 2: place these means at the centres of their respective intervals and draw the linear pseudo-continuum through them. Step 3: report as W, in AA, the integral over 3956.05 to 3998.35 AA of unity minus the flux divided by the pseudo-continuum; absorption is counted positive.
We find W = 6.0 AA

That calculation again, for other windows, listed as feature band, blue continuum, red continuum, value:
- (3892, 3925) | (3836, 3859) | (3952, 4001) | -3.7 AA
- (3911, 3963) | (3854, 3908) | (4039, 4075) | 0.0 AA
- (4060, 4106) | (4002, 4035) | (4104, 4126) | 2.7 AA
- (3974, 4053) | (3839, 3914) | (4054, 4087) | -2.8 AA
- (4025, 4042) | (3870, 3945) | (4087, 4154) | -4.1 AA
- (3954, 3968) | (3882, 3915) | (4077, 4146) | 1.4 AA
